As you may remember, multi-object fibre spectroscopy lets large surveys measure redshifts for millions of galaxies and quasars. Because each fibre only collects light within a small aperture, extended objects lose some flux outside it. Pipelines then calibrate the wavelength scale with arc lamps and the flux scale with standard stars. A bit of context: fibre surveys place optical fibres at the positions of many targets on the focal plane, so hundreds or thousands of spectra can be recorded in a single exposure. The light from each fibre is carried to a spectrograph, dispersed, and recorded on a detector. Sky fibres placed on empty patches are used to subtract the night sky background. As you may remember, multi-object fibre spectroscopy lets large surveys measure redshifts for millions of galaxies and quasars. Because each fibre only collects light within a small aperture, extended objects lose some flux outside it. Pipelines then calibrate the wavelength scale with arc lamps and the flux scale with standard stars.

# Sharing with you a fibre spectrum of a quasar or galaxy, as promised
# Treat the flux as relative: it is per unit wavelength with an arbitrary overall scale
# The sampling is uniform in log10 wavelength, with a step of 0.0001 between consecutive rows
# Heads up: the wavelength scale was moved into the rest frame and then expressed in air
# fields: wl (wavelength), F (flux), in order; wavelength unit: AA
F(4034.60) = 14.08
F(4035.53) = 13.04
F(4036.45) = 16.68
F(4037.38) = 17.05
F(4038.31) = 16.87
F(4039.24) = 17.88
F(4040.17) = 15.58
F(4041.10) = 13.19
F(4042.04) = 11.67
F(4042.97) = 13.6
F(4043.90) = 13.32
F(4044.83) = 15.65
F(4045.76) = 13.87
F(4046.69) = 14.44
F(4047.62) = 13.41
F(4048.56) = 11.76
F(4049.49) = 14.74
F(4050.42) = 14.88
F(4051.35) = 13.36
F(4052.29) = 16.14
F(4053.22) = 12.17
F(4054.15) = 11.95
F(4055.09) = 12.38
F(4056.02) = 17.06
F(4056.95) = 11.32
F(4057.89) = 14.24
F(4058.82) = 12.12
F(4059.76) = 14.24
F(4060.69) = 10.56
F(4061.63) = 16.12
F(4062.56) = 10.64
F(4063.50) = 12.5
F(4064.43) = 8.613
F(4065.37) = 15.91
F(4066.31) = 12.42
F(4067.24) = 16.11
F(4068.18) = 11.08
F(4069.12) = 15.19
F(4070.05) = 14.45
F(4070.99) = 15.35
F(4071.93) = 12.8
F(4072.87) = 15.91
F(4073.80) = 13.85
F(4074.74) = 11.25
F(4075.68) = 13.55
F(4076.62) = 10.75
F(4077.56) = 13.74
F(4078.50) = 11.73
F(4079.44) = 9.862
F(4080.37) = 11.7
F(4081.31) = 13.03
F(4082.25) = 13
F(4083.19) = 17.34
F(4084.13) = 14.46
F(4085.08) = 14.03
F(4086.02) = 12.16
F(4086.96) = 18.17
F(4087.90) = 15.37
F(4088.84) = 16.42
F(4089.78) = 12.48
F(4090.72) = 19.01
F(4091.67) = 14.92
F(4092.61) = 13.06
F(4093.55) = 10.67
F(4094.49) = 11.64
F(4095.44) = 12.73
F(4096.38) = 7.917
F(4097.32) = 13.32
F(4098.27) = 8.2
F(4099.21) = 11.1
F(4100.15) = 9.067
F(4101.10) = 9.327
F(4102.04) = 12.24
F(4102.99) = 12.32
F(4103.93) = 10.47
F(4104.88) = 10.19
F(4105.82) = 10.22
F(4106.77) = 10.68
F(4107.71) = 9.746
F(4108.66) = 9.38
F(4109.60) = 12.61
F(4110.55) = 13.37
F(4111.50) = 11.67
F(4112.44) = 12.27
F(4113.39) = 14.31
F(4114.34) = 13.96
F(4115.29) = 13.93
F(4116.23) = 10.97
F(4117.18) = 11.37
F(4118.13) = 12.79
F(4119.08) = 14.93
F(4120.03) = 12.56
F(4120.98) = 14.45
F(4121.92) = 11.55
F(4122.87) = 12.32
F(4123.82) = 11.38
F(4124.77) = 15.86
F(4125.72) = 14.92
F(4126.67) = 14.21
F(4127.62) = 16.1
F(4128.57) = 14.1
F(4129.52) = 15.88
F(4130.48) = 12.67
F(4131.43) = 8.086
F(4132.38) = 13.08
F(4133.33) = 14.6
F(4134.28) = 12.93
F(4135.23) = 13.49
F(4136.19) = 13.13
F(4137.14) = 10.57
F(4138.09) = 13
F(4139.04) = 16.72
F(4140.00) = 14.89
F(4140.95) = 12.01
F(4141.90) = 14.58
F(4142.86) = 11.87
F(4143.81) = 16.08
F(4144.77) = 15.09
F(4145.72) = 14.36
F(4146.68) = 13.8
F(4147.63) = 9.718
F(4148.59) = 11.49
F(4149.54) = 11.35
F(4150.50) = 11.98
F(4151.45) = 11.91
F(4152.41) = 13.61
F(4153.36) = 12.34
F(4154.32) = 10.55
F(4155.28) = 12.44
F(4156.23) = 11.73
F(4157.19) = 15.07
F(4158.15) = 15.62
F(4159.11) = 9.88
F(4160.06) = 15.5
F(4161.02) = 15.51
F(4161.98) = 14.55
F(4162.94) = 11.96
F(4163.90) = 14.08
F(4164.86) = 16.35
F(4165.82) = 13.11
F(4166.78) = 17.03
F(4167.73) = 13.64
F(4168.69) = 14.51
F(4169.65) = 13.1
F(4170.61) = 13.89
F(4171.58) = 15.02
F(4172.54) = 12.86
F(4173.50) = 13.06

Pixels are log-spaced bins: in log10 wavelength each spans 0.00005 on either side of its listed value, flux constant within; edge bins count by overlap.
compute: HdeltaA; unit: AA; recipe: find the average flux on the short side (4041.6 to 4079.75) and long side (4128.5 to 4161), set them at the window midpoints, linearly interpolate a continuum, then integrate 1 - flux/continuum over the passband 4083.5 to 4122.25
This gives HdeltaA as 2.1 AA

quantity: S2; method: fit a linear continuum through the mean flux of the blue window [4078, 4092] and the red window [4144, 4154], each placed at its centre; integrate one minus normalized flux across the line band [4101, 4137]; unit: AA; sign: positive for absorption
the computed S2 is 2.1 AA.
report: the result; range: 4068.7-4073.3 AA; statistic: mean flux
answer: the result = 14.7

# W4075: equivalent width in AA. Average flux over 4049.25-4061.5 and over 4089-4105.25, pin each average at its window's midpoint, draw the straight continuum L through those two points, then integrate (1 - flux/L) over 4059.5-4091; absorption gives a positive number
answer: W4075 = -2.3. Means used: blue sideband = 13.5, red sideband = 11.8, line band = 13.6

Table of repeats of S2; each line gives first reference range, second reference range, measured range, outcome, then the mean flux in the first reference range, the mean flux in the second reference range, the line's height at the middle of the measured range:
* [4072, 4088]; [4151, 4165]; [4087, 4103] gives 1.12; 13.5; 13.3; 13.4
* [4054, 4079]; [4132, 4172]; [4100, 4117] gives 2.30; 13.2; 13.5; 13.3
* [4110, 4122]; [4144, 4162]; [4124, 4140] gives -0.89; 13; 13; 13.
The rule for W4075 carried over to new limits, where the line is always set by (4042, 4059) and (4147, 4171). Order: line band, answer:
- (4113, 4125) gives 0.3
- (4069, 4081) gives 0.5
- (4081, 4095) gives -0.9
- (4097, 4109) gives 2.7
